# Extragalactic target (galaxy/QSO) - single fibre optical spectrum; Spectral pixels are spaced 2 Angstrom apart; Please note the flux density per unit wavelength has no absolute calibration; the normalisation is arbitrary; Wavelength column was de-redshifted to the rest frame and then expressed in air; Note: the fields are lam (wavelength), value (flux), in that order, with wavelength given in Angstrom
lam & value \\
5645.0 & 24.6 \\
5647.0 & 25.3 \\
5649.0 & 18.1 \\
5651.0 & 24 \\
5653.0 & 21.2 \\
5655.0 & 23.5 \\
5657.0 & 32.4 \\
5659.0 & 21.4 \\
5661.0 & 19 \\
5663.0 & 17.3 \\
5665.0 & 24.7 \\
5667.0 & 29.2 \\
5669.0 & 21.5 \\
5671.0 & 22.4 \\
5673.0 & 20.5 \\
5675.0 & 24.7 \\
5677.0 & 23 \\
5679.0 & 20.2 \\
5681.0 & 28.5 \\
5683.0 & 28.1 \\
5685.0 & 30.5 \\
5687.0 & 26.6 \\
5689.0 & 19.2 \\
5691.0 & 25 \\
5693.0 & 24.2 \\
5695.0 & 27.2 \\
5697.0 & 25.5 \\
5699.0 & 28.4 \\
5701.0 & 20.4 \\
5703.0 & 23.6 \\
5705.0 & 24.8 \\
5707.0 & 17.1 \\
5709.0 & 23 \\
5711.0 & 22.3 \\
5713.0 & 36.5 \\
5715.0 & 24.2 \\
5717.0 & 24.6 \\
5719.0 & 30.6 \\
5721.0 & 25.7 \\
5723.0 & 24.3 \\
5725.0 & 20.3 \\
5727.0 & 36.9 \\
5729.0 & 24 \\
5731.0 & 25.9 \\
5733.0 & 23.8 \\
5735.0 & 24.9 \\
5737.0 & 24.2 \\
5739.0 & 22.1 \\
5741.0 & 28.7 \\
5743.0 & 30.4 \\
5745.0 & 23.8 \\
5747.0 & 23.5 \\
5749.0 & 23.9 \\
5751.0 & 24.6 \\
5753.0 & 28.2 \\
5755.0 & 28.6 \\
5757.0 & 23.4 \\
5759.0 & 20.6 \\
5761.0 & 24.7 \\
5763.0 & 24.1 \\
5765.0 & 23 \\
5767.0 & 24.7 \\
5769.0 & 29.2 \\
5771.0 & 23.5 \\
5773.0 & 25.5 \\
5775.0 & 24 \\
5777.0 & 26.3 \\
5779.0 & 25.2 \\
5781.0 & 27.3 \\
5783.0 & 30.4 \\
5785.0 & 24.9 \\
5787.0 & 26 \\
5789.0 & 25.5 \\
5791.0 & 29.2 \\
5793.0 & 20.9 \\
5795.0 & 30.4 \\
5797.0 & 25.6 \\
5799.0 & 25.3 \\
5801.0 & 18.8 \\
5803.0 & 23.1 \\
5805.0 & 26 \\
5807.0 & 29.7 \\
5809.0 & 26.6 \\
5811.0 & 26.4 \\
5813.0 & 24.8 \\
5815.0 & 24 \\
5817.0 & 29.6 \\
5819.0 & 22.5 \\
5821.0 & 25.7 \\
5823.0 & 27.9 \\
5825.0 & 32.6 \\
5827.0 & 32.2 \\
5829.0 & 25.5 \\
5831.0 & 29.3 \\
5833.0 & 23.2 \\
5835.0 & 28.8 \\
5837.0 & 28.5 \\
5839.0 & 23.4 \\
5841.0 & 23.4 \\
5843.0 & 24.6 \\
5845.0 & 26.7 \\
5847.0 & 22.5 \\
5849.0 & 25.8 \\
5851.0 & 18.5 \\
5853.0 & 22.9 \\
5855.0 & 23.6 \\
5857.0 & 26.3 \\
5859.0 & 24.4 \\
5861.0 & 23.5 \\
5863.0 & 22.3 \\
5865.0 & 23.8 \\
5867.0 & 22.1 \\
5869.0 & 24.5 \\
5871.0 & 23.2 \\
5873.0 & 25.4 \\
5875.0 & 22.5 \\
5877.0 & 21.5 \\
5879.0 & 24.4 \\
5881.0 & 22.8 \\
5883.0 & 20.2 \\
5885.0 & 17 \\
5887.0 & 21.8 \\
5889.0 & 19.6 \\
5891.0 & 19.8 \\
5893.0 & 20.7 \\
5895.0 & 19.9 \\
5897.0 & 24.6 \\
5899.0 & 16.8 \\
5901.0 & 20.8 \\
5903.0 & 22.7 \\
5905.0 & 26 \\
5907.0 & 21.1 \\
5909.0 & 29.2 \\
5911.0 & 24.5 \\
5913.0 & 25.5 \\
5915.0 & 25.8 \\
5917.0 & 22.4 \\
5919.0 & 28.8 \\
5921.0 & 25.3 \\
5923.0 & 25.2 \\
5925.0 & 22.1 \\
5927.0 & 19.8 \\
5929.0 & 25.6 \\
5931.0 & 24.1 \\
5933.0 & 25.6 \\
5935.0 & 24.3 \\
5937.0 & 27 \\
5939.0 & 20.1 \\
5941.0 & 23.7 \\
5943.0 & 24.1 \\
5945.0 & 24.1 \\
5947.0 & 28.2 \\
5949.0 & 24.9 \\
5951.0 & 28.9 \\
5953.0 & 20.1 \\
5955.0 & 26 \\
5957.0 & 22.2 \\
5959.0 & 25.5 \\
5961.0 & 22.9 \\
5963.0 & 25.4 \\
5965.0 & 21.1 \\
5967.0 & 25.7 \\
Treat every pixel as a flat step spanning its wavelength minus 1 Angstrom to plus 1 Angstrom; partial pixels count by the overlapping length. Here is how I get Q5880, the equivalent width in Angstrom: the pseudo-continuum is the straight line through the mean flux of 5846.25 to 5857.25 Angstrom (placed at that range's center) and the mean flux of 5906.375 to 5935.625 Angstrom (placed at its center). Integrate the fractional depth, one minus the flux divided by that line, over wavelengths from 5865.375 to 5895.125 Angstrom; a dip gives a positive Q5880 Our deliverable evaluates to 2.42 Angstrom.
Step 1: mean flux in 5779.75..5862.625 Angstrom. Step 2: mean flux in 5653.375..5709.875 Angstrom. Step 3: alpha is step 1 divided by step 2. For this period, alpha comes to 1.07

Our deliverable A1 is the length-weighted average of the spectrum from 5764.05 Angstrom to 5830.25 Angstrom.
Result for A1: 26.1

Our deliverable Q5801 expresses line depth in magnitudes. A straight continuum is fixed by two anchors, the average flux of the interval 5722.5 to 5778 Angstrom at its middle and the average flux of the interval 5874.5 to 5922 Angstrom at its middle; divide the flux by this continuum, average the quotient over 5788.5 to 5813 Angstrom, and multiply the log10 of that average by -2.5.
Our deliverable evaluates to -0.053 mag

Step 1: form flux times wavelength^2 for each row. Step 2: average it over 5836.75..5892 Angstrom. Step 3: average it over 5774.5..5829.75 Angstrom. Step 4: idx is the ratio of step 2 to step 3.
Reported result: 0.9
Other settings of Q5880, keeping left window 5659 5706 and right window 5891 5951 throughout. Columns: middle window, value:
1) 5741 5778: -1.85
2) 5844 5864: 0.25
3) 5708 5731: -2.42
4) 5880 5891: 1.70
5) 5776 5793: -1.78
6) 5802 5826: -2.61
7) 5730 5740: -0.07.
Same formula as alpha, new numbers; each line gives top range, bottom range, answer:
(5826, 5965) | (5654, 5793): 0.95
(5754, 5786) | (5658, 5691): 1.07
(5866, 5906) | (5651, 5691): 0.91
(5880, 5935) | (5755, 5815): 0.90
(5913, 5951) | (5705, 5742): 0.97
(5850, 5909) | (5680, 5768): 0.88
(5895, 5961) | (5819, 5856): 0.94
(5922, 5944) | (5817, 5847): 0.89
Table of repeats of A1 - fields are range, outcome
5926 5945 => 23.8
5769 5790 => 26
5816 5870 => 25.3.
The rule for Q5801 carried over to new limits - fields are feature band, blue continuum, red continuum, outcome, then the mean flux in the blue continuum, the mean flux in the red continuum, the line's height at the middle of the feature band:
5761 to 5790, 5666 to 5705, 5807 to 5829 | 0.03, 24.7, 27.3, 26.4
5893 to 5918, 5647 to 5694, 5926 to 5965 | 0.05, 23.7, 24.3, 24.2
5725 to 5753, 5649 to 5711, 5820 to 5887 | -0.08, 23.8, 24.5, 24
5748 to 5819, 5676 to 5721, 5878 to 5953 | -0.04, 25.2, 23.4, 24.5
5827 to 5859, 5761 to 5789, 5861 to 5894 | -0.08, 25.7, 22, 23.2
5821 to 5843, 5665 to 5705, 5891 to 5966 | -0.13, 24.7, 23.9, 24.2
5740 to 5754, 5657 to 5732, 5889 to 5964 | -0.07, 24.7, 23.8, 24.5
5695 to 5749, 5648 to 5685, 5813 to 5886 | -0.07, 23.5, 24.6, 23.8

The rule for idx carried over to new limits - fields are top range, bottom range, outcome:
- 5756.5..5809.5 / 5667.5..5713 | 1.08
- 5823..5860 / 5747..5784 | 1.04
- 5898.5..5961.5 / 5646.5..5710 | 1.11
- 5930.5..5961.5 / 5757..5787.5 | 1.03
